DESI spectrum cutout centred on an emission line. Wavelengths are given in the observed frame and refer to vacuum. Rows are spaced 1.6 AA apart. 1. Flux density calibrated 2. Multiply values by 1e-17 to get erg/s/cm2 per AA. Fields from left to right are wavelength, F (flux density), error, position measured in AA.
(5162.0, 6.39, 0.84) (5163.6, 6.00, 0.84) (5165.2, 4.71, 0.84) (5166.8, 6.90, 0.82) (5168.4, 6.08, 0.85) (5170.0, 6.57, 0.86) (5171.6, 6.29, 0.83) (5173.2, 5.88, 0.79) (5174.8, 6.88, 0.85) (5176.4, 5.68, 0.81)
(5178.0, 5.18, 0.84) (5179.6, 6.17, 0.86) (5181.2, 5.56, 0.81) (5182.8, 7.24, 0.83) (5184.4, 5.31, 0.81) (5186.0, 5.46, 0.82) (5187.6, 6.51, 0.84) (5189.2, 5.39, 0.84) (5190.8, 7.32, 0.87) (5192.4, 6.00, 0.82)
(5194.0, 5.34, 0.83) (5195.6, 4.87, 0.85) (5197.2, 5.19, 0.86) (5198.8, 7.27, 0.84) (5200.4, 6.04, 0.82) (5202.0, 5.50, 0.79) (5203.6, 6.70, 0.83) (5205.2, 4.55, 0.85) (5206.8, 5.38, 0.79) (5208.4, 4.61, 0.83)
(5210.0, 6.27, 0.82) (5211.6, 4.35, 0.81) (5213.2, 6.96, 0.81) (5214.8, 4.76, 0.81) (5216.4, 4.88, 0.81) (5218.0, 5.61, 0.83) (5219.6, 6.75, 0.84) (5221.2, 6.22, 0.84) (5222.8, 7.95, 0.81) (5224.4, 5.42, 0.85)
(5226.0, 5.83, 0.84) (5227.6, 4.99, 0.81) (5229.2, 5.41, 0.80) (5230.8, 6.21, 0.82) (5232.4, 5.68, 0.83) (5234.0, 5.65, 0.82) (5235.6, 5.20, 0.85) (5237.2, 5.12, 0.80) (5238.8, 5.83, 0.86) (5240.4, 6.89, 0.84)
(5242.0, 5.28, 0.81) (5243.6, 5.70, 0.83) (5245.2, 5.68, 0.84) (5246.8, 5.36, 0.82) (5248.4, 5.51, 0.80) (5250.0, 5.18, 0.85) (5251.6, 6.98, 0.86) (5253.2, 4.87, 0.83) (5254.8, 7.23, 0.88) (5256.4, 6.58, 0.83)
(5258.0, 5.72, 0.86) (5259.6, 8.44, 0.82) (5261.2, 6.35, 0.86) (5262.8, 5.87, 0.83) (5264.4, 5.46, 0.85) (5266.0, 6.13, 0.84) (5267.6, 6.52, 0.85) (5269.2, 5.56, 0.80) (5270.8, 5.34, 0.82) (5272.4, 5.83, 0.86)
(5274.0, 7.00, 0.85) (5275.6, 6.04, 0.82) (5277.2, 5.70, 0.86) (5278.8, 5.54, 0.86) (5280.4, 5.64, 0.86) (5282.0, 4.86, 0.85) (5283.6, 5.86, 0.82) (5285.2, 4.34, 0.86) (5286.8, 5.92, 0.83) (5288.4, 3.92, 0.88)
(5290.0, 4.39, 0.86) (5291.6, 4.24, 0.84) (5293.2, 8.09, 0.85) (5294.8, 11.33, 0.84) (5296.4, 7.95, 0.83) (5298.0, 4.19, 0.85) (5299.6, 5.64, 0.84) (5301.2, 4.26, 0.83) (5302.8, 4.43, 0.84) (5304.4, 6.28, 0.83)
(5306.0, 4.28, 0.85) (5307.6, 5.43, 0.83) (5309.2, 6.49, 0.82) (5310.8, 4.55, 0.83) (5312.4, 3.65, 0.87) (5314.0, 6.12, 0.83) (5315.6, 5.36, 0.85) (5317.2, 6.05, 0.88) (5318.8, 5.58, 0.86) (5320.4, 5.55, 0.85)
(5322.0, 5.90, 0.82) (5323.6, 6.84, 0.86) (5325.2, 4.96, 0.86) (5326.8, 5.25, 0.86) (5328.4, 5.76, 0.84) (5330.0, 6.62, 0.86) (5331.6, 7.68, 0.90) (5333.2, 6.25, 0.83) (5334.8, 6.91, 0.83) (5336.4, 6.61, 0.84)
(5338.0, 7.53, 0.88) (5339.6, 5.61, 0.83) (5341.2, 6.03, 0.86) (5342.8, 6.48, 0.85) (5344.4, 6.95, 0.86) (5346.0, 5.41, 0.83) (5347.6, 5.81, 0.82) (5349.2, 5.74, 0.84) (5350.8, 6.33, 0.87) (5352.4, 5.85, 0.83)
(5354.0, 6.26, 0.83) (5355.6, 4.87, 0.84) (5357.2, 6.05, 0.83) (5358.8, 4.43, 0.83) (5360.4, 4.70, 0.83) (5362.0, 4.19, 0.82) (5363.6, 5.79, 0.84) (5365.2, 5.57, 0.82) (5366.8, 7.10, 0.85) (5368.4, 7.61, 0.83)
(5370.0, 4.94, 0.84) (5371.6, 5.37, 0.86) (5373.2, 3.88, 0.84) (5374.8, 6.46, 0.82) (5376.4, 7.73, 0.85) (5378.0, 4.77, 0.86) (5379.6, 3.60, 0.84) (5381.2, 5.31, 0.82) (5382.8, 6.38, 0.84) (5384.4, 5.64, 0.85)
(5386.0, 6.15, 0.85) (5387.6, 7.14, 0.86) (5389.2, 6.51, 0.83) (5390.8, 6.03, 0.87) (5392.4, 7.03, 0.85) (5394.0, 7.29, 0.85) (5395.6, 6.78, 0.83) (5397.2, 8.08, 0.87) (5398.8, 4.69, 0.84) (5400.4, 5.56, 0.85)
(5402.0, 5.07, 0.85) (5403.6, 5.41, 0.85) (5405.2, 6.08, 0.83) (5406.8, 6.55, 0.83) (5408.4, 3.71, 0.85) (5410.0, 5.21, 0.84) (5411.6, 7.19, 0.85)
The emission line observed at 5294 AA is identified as Hbeta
